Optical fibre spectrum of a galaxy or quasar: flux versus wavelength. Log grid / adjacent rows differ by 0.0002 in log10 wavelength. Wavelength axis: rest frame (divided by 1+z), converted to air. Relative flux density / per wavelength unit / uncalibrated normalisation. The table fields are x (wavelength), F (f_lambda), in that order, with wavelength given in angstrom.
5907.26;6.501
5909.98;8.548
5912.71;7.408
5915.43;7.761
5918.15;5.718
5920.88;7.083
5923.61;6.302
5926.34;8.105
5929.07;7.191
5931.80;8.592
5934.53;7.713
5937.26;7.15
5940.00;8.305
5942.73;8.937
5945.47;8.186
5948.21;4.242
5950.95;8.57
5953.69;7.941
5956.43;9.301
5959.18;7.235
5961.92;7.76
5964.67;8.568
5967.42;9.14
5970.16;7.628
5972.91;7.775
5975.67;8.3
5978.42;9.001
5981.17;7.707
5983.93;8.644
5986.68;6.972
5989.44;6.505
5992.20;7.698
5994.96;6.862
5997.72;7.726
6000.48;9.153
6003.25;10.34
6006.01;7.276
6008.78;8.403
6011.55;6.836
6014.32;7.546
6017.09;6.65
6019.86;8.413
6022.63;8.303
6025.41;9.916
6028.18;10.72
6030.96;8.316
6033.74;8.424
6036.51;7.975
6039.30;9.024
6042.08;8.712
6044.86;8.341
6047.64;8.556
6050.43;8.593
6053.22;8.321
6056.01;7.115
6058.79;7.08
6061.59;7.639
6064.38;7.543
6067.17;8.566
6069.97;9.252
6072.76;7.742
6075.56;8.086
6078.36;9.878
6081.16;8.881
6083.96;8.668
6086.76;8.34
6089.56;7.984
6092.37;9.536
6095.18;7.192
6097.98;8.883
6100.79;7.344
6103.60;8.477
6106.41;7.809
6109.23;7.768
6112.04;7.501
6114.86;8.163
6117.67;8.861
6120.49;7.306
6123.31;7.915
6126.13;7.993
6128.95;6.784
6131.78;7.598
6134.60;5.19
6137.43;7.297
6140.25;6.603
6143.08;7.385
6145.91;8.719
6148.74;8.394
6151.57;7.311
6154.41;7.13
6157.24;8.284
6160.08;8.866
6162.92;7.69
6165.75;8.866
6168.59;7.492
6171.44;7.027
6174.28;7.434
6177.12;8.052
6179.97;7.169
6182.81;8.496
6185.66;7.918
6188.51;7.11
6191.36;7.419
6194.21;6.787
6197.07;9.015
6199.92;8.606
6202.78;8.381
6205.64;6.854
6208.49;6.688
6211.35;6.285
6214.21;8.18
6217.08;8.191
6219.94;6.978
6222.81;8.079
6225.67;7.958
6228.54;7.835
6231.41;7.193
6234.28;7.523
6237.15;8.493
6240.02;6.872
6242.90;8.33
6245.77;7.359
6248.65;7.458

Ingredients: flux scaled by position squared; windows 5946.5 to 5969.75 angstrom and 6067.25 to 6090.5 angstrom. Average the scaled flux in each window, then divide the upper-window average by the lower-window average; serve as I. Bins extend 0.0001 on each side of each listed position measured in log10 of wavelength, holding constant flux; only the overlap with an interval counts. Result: 1.1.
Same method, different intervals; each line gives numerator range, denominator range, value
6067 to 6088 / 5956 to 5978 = 1.10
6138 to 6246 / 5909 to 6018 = 1.07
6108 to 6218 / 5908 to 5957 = 1.09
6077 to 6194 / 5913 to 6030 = 1.05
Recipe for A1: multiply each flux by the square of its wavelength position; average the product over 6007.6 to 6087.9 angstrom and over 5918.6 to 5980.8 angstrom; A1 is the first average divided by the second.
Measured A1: 1.1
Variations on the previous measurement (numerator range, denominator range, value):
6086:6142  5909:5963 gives 1.08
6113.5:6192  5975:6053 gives 0.97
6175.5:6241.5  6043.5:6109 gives 0.97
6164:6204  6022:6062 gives 0.97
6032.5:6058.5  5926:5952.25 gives 1.12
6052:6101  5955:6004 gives 1.05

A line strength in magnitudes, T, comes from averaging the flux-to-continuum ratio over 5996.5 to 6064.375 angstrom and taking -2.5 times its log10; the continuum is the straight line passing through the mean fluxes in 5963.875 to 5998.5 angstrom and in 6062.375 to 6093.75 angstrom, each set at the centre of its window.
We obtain -0.01 mag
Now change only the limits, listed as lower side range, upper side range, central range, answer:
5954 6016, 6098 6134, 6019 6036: -0.14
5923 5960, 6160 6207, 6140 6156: 0.02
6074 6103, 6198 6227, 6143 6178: 0.01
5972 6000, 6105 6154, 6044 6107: -0.09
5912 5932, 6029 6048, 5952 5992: -0.04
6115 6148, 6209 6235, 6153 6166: -0.09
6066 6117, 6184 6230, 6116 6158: 0.08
